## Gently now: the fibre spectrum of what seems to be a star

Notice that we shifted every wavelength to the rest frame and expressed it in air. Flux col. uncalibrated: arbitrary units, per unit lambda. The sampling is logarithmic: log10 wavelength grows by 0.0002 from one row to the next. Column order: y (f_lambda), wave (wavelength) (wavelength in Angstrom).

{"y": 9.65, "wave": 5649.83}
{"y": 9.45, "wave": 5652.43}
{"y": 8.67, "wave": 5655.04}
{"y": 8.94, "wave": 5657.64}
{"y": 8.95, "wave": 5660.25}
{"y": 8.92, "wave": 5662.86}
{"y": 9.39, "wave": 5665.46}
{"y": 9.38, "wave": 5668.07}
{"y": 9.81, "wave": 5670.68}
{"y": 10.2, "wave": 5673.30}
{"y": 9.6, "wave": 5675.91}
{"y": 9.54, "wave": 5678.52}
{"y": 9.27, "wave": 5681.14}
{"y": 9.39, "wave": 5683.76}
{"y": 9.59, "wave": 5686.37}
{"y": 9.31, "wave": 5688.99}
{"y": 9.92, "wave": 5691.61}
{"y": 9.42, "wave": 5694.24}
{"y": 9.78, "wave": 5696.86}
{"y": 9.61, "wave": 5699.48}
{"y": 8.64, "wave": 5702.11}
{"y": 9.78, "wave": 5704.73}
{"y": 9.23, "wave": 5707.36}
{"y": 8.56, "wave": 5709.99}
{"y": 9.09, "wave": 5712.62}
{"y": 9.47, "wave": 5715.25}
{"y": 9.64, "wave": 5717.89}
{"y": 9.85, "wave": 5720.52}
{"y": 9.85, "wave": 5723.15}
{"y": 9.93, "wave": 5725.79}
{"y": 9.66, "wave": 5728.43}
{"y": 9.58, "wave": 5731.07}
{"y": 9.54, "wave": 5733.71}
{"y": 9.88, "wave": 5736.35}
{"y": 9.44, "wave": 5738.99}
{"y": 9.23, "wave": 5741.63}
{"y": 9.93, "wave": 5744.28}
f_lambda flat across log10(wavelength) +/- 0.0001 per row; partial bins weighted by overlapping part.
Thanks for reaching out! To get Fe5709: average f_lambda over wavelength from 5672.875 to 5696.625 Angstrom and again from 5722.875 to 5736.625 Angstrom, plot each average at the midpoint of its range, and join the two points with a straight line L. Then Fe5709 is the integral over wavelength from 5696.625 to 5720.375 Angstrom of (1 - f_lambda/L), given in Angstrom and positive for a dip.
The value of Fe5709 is 0.8 Angstrom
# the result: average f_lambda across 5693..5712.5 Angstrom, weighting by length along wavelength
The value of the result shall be 9.28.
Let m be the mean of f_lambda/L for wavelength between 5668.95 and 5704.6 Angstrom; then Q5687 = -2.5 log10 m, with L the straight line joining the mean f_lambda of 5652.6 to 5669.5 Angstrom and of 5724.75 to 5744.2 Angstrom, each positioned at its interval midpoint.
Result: -0.03 mag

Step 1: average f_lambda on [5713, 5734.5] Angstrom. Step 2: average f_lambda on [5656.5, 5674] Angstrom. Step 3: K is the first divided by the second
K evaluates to 1.0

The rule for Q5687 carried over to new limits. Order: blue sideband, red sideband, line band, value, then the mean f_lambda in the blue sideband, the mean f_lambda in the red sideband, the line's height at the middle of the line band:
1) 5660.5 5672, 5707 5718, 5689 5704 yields -0.03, 9.34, 9.14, 9.21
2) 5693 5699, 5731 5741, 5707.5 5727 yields 0.02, 9.61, 9.59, 9.6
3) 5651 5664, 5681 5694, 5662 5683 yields -0.03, 8.99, 9.51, 9.25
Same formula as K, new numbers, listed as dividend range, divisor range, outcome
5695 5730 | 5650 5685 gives 1.01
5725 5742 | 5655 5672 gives 1.05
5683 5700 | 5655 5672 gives 1.04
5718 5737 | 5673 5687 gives 1.02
